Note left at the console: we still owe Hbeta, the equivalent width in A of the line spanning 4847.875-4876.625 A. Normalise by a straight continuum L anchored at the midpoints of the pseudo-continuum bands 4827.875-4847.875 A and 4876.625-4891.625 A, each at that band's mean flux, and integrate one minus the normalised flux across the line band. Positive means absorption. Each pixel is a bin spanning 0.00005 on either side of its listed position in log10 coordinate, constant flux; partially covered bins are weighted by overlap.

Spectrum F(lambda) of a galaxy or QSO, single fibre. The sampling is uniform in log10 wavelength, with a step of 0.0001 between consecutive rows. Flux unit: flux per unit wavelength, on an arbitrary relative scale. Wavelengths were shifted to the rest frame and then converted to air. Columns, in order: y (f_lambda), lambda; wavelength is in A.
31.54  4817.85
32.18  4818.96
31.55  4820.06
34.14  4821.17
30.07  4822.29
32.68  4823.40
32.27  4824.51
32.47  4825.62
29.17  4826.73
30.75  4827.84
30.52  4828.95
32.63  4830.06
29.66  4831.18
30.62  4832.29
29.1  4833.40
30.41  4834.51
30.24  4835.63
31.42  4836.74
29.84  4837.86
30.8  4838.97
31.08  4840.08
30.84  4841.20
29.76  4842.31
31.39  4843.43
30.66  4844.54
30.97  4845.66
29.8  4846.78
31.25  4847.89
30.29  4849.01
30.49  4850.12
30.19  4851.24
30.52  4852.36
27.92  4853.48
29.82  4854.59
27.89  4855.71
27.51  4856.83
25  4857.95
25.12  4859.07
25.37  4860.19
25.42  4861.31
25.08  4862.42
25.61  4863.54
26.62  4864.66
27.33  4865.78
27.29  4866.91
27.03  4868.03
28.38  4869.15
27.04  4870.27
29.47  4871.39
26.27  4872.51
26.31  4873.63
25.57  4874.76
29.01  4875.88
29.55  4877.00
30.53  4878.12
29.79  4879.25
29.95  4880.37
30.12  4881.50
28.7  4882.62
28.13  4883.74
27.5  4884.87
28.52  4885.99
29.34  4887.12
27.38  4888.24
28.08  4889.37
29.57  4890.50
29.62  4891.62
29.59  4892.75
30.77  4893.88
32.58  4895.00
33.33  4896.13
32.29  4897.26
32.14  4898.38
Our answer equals 2.1 A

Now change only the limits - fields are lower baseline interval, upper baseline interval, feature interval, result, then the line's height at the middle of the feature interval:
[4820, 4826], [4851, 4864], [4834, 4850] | -0.7 A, 29.4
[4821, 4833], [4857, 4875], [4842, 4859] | -0.6 A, 28.4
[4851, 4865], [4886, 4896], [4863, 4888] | 0.3 A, 28.4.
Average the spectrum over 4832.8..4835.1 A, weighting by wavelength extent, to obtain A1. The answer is 29.8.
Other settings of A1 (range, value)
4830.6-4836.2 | 30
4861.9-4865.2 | 25.8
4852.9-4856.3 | 28.6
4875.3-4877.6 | 29.4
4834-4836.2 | 30.3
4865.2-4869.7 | 27.5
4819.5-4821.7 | 33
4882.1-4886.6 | 28.2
